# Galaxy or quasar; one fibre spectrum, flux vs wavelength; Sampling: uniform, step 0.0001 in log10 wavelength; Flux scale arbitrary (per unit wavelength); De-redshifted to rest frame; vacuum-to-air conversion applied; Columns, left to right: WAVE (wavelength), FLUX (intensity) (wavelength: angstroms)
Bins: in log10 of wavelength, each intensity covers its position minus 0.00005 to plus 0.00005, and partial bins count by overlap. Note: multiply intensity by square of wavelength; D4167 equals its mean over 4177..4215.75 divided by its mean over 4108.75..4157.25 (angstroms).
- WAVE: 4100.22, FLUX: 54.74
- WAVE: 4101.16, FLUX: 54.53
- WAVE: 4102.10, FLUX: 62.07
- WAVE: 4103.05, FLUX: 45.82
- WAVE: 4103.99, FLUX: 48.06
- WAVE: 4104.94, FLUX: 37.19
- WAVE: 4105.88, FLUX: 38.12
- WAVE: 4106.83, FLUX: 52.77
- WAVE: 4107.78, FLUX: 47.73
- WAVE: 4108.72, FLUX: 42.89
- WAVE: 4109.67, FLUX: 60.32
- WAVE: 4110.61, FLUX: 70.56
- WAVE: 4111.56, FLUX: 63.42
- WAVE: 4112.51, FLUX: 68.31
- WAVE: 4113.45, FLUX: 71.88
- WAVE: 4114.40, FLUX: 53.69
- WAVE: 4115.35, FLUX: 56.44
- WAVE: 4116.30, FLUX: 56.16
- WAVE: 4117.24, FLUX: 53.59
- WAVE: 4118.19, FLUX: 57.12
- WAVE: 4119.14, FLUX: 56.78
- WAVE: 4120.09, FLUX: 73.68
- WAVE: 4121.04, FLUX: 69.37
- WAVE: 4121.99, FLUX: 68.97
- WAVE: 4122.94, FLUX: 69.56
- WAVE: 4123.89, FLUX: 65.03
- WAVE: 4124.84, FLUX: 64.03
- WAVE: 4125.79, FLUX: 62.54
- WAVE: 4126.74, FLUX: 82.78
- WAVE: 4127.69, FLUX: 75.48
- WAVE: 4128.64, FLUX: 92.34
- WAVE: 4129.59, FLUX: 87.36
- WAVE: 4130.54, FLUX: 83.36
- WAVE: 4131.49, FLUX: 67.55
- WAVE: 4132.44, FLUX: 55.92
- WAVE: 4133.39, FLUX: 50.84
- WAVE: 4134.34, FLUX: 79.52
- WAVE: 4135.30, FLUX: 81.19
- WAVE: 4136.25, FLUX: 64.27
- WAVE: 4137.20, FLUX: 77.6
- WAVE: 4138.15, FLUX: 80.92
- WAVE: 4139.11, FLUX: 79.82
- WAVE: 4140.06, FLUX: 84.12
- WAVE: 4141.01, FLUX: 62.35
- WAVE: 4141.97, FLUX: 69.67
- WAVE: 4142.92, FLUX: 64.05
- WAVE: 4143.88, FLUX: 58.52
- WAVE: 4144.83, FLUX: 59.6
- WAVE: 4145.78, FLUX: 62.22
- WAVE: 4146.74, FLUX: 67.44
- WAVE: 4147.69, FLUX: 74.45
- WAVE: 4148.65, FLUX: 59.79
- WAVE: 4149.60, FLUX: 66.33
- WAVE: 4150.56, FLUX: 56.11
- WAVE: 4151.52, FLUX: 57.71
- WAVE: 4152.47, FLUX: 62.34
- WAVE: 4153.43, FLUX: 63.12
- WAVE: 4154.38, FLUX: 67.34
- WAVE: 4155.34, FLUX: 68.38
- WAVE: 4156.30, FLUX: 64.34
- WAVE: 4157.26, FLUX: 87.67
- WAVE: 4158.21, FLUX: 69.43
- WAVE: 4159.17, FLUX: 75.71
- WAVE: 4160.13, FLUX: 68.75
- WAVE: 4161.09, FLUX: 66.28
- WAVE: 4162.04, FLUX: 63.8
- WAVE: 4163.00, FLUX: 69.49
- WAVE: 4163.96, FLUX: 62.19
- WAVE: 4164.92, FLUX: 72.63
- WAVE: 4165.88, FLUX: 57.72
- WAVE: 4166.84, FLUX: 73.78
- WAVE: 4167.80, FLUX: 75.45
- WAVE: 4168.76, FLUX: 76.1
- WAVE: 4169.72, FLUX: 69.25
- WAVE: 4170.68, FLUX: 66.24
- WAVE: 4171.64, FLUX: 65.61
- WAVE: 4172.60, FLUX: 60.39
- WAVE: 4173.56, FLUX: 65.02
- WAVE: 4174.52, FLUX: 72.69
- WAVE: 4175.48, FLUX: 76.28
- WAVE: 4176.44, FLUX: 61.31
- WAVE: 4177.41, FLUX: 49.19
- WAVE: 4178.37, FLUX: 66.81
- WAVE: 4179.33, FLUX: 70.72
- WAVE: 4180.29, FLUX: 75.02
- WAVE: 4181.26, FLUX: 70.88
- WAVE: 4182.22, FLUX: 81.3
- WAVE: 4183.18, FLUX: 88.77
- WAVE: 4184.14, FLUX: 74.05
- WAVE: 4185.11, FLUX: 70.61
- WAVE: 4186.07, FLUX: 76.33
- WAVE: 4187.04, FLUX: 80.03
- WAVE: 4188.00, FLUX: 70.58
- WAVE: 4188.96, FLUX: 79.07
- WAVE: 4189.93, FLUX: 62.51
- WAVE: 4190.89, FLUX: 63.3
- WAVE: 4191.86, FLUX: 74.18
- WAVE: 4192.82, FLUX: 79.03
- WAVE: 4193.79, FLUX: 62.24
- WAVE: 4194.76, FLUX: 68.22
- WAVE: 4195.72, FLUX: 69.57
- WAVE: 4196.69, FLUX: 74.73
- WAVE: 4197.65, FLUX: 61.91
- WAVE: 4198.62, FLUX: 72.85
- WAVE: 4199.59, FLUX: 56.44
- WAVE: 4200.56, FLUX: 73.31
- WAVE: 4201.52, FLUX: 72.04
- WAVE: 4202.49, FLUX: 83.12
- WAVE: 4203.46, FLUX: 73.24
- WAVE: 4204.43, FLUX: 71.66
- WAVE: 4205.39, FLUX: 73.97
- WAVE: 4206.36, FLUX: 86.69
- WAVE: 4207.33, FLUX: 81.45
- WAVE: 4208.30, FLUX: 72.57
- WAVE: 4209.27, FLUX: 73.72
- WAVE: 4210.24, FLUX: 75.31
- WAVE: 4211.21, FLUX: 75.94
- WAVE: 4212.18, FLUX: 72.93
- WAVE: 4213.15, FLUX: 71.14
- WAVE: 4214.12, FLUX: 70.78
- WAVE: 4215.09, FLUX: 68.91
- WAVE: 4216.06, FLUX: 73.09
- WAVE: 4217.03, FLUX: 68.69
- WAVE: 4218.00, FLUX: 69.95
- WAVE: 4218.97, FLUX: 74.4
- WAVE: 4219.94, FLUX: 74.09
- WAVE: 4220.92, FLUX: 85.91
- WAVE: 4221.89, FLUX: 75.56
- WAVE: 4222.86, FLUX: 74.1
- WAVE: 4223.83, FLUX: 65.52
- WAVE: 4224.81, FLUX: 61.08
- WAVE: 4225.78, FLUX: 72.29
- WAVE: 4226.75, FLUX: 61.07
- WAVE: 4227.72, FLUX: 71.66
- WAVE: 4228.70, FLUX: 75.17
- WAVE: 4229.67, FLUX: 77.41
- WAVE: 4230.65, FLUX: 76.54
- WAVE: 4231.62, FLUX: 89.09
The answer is 1.11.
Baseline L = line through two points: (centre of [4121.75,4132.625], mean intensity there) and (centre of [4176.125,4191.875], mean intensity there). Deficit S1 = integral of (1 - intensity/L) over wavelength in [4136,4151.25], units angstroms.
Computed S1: 1.1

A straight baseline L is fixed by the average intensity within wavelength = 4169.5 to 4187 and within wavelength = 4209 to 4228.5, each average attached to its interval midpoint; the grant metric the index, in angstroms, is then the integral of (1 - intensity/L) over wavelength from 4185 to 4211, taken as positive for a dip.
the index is -0.6 angstroms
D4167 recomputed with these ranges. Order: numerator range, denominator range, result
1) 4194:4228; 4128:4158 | 1.07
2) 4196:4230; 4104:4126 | 1.29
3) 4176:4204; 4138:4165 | 1.07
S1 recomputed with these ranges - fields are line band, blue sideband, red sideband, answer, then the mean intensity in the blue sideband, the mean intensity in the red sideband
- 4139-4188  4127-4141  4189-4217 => 3.47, 75.4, 72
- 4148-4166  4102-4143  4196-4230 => 0.36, 64.9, 72.6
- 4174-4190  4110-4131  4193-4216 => -0.24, 68.2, 72.4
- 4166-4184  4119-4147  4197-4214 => 0.55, 70.7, 73.4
